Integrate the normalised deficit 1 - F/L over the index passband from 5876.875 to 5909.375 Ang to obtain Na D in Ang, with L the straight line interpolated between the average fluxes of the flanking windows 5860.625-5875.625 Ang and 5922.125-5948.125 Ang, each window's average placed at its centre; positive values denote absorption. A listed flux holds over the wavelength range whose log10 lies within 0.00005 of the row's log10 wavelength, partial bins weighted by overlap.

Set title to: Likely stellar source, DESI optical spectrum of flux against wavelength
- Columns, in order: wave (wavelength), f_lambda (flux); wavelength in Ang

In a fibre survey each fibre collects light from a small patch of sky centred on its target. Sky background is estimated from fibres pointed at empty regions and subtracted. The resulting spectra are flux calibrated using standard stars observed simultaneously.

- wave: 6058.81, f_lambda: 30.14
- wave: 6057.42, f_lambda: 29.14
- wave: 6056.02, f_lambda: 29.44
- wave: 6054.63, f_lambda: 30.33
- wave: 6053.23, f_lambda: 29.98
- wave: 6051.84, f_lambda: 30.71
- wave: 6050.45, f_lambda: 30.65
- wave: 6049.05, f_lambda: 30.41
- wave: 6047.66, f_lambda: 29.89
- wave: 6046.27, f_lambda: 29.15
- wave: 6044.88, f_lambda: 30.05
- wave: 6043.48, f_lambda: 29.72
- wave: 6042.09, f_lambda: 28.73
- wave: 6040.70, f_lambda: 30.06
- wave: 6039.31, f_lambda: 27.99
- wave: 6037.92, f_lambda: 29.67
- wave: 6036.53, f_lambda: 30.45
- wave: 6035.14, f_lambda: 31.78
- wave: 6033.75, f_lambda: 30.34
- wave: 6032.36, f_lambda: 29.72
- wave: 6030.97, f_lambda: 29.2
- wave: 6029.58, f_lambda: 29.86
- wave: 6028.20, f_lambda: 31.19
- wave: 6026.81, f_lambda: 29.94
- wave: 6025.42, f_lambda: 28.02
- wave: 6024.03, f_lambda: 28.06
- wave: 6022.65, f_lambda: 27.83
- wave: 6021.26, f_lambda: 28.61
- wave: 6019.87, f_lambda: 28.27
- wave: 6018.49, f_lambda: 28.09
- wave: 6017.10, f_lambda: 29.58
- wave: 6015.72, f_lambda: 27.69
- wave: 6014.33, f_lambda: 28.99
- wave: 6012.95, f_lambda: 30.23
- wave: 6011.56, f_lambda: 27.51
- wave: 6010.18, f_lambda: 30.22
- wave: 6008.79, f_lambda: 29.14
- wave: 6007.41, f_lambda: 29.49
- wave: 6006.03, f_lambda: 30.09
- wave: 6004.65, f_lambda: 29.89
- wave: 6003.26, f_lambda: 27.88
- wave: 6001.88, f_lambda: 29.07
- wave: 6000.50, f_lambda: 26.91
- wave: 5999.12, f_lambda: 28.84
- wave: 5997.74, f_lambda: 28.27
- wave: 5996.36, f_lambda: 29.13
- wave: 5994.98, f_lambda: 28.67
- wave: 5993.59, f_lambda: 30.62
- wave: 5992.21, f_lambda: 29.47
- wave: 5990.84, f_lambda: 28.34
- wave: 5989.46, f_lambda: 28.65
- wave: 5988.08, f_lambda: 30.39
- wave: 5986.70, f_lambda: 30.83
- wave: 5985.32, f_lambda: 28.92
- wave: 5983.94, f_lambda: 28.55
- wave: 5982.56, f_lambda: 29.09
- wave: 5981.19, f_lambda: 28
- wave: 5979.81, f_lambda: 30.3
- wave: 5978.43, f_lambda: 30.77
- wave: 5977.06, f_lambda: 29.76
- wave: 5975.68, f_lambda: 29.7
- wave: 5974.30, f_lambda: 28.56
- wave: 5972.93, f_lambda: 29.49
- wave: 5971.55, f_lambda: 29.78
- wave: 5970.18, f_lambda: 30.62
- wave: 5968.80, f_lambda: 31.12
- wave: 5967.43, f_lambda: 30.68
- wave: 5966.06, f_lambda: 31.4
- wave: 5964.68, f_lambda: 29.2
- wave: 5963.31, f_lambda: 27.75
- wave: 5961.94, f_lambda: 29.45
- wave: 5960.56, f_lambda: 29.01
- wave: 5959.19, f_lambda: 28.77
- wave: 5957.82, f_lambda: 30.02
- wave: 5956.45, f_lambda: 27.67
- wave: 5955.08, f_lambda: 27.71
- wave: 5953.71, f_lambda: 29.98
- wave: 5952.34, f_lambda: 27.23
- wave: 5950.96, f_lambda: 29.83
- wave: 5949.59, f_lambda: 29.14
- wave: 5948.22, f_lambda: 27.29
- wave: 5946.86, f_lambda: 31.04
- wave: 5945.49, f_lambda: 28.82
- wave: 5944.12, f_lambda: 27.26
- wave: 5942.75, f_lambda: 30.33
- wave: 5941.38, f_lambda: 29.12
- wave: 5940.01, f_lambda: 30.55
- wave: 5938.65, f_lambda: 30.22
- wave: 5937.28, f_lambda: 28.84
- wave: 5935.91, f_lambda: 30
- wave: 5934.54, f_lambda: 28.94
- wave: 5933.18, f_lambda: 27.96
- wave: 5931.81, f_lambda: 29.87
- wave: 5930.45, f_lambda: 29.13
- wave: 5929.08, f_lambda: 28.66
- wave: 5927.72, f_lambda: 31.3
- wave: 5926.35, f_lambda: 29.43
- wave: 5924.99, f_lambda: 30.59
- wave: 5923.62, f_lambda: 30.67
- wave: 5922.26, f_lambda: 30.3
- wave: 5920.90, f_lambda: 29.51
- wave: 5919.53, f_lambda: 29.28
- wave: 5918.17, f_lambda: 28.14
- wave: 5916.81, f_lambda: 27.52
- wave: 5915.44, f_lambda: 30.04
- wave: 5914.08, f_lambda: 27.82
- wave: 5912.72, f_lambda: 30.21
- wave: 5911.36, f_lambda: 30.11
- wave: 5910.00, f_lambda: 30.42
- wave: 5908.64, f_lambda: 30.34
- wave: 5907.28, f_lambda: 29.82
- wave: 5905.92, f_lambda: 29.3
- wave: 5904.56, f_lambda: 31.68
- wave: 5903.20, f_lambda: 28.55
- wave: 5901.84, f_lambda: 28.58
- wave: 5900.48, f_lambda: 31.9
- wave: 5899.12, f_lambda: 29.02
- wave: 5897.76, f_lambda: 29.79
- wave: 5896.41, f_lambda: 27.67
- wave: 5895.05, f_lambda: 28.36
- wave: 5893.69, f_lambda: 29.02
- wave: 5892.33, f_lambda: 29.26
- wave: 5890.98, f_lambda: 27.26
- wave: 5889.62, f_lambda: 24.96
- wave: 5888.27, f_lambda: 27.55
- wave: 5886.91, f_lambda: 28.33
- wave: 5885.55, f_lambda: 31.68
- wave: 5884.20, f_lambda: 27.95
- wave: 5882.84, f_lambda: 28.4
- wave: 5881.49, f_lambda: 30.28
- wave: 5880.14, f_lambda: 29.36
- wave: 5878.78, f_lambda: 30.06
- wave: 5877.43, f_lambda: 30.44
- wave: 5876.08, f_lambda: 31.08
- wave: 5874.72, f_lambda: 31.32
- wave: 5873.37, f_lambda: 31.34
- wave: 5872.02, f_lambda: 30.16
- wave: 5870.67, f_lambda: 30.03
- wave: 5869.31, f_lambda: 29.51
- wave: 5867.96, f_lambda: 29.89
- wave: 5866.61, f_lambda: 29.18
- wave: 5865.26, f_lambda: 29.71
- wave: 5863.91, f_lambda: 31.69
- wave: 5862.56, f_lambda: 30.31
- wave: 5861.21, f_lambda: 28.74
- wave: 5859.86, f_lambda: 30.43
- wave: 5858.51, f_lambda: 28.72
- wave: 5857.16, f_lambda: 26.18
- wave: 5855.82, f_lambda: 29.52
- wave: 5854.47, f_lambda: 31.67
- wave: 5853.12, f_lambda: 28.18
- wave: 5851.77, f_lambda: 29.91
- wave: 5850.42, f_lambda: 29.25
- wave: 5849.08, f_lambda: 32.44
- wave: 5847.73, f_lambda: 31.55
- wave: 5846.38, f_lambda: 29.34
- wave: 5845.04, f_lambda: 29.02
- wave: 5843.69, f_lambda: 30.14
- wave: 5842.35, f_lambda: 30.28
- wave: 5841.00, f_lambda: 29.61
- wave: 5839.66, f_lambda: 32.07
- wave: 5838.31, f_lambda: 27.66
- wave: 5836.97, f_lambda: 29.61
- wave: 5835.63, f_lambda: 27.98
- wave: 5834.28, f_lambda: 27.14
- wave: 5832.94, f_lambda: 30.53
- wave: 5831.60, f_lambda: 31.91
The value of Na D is 0.88 Ang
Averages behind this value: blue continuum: 30.2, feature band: 29.1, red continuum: 29.6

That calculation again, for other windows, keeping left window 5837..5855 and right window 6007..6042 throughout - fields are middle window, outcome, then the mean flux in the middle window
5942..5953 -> 0.3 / 28.9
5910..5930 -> 0.1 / 29.6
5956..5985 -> 0.0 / 29.5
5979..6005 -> 0.3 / 29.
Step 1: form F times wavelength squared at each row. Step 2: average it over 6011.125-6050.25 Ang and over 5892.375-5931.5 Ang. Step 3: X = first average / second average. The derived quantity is 1.0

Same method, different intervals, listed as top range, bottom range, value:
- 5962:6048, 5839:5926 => 1.03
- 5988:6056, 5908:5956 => 1.03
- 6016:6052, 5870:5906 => 1.05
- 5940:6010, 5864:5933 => 1.02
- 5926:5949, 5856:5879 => 1.00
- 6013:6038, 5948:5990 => 1.02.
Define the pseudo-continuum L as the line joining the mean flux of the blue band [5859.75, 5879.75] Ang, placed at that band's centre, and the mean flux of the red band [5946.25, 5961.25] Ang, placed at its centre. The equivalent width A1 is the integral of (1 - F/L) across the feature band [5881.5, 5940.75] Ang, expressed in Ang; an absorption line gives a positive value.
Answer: 0.54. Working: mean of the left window 30.2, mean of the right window 28.9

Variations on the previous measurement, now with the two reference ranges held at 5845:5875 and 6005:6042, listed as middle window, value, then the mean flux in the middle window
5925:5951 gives 0.2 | 29.4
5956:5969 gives 0.0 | 29.5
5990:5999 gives 0.1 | 29.1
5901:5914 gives 0.0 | 29.8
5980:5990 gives 0.1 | 29.3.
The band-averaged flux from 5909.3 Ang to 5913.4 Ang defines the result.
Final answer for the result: 30.3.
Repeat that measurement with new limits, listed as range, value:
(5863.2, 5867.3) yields 30.2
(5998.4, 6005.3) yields 28.5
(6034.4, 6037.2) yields 31.1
